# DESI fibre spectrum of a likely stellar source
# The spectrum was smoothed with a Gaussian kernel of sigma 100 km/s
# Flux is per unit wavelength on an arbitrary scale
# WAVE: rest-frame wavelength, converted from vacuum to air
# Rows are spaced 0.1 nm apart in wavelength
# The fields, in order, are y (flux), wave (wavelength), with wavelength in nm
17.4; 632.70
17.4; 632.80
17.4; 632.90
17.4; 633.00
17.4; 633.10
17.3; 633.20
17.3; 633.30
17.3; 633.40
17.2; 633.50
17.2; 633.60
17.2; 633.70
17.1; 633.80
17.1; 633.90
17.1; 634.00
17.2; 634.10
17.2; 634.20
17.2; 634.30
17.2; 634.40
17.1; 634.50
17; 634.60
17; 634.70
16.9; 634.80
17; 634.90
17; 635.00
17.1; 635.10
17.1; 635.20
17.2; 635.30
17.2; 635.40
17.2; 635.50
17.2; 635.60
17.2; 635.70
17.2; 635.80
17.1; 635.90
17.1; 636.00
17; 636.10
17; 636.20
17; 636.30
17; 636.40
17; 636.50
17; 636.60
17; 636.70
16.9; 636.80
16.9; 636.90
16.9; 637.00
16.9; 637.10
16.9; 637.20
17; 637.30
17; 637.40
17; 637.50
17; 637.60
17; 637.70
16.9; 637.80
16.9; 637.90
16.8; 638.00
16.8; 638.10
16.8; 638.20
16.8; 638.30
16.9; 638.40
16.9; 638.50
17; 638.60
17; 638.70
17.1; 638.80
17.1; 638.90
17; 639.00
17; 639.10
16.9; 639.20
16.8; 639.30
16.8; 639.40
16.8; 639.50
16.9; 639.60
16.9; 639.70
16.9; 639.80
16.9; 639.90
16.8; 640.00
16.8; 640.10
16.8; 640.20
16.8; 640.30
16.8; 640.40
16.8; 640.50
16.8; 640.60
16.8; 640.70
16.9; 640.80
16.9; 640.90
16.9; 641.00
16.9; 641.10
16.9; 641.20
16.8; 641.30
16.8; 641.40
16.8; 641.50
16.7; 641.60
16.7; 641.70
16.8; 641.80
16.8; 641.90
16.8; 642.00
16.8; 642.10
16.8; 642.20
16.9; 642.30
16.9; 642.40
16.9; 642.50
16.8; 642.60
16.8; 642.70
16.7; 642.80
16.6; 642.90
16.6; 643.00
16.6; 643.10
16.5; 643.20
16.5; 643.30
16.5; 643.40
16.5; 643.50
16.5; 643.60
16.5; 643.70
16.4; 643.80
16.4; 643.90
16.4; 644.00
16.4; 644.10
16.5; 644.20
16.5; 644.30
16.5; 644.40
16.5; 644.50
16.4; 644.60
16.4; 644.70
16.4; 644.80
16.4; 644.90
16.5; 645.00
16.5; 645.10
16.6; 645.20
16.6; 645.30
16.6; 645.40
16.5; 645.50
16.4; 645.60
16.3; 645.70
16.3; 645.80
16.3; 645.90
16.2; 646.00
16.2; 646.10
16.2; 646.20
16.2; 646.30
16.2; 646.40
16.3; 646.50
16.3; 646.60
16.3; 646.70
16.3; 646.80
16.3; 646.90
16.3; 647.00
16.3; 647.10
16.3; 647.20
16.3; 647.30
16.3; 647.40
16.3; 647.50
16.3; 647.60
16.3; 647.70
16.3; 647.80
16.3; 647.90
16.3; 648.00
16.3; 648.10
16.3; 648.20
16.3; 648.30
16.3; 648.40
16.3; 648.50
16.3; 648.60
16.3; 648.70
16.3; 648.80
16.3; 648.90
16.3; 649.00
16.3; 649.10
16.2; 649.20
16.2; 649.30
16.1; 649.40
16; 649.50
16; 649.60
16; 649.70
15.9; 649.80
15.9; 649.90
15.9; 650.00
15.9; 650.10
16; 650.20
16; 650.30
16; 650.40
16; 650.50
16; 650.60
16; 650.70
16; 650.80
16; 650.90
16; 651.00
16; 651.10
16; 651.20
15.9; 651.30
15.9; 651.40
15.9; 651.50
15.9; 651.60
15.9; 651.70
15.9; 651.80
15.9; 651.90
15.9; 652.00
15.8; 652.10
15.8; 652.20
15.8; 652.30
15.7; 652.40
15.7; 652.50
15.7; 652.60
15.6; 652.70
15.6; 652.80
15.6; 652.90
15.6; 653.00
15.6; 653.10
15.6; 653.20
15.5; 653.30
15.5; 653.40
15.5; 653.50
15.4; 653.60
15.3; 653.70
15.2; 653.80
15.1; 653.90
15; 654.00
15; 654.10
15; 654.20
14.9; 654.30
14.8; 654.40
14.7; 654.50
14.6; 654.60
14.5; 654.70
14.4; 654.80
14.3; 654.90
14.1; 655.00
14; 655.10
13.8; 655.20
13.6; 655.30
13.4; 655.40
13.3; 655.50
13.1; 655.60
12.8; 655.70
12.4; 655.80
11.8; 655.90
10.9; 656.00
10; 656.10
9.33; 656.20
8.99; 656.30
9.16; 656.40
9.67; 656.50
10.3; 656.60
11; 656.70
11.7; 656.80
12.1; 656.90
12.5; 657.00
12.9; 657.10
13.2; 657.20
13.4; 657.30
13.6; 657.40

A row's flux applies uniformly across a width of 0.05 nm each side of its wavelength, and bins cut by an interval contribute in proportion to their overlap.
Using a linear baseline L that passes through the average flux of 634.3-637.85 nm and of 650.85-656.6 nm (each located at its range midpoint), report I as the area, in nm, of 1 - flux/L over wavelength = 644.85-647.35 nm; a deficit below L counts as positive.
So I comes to -0.13 nm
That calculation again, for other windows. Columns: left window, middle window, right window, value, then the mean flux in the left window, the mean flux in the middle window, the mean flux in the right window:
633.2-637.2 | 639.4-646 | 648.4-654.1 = -0.06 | 17.1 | 16.7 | 15.9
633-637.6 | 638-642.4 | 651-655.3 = -0.07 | 17.1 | 16.9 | 15.3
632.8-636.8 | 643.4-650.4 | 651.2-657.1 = -0.49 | 17.1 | 16.3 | 14.1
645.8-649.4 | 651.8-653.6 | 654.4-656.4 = -0.21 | 16.3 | 15.7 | 12.8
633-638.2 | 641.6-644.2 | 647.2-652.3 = -0.01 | 17.1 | 16.6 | 16.1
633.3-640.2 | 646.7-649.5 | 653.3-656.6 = -0.29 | 17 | 16.3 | 13.4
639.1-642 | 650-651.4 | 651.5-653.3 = -0.01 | 16.8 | 16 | 15.7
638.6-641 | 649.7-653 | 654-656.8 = -0.49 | 16.9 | 15.9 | 12.8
